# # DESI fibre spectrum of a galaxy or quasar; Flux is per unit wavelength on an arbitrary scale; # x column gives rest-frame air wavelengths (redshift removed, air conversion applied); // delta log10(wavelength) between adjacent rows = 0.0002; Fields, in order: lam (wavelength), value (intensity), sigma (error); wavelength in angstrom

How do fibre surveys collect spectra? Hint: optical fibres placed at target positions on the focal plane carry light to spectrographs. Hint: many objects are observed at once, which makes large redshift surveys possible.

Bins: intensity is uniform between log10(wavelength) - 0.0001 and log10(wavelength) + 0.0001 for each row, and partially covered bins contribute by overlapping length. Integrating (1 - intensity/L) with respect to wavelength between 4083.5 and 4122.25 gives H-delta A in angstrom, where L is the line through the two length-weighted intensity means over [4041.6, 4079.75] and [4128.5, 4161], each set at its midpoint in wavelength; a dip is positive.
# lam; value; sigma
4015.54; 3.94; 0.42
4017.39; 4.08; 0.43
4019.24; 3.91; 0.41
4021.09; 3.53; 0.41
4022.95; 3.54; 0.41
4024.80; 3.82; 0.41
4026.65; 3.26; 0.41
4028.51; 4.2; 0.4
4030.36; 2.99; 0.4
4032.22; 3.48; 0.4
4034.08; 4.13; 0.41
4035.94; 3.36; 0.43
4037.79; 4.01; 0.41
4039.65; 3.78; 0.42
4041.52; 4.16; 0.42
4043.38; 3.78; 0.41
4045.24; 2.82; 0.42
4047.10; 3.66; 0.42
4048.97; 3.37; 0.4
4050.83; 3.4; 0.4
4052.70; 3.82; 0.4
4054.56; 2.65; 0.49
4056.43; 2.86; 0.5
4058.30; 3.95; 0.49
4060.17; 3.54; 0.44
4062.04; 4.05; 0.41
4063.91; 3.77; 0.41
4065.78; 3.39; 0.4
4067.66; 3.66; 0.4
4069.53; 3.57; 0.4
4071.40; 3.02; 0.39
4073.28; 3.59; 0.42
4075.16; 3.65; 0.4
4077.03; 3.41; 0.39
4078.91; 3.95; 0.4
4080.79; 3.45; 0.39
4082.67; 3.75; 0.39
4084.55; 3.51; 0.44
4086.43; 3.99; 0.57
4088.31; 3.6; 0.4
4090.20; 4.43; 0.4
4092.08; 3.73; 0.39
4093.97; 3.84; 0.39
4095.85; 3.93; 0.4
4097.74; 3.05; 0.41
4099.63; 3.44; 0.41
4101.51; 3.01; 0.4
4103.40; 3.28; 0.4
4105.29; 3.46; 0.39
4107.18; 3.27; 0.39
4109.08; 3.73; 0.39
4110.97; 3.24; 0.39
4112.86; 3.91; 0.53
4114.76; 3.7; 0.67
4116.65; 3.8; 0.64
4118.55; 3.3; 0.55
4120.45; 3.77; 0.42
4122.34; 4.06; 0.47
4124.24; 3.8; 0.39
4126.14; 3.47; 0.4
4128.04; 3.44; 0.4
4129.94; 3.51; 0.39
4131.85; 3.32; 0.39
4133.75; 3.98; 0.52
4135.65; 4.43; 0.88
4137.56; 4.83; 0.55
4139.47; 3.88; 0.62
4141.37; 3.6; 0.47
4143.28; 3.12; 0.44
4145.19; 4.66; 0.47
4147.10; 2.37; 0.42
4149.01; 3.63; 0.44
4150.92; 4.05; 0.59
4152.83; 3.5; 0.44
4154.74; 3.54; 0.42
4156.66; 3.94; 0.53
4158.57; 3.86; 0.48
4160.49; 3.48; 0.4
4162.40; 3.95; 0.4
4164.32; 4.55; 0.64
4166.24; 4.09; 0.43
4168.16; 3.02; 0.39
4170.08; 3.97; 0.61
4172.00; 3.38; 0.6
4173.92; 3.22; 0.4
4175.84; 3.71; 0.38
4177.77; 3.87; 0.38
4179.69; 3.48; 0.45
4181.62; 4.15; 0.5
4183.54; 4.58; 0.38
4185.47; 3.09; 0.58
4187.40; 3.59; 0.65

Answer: 0.19 angstrom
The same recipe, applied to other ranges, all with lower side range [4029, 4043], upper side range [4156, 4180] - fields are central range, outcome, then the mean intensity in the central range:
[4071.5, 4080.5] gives 0.36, 3.58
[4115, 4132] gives 0.48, 3.62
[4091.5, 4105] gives 0.97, 3.46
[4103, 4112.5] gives 0.75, 3.43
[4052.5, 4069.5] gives 0.97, 3.51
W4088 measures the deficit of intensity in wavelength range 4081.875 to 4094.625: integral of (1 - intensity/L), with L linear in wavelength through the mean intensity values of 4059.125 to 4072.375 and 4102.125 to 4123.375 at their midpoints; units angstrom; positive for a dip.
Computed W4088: -0.9 angstrom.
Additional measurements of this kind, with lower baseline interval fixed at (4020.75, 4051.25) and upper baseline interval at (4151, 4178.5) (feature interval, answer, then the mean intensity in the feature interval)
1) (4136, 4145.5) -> -0.75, 4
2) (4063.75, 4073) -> 0.44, 3.46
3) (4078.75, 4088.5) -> -0.12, 3.7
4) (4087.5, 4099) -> -0.29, 3.75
